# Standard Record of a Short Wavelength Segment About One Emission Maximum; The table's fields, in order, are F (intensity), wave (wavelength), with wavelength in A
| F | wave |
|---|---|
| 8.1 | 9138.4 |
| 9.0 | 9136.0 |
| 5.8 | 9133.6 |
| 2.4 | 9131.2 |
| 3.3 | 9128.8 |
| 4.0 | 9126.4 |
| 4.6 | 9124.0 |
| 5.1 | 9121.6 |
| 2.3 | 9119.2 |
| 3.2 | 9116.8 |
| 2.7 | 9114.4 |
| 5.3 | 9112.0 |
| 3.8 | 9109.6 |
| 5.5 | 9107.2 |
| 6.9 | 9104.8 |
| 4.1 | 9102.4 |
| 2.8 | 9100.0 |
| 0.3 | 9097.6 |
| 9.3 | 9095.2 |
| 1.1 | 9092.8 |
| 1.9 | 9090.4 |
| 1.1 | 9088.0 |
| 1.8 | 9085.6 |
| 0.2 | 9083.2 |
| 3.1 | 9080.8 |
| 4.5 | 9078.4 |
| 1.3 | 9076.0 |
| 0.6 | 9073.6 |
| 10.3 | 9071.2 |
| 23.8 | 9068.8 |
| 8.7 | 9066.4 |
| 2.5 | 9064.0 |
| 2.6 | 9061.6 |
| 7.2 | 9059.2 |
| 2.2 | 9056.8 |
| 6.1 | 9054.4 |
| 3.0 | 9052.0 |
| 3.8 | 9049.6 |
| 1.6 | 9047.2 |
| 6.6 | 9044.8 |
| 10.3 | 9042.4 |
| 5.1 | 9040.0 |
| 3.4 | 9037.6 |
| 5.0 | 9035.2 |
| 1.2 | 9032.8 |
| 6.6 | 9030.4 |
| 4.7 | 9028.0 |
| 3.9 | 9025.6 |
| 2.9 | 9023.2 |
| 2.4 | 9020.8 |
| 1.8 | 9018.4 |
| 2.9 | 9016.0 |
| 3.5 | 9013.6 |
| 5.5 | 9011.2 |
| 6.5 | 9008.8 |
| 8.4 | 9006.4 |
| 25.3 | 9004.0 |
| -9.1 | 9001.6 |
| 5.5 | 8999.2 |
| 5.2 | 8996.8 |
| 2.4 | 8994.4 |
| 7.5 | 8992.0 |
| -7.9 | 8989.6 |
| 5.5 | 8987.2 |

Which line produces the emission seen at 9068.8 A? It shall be H-beta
